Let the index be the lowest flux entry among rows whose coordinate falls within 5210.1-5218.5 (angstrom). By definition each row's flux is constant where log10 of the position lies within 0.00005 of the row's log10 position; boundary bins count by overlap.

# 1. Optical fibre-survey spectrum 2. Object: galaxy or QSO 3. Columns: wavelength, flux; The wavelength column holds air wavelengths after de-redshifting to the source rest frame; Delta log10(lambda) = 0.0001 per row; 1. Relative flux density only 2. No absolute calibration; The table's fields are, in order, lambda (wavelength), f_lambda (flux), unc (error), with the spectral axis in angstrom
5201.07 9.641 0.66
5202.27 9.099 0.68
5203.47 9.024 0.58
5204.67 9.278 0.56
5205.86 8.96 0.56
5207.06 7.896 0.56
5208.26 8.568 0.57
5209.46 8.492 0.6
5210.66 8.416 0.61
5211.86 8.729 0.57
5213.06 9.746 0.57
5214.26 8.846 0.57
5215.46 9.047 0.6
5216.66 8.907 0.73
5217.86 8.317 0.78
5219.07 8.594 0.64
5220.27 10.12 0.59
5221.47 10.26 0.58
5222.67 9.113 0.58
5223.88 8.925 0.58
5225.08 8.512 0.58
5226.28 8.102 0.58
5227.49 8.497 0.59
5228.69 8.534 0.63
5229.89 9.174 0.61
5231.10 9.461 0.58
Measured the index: 8.317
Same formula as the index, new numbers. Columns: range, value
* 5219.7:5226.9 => 8.102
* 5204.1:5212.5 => 7.896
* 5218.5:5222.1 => 8.594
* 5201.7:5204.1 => 9.024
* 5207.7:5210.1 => 8.492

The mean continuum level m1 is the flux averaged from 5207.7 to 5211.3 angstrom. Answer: 8.49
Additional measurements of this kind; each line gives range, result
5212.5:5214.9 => 9.29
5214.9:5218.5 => 8.74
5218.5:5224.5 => 9.41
